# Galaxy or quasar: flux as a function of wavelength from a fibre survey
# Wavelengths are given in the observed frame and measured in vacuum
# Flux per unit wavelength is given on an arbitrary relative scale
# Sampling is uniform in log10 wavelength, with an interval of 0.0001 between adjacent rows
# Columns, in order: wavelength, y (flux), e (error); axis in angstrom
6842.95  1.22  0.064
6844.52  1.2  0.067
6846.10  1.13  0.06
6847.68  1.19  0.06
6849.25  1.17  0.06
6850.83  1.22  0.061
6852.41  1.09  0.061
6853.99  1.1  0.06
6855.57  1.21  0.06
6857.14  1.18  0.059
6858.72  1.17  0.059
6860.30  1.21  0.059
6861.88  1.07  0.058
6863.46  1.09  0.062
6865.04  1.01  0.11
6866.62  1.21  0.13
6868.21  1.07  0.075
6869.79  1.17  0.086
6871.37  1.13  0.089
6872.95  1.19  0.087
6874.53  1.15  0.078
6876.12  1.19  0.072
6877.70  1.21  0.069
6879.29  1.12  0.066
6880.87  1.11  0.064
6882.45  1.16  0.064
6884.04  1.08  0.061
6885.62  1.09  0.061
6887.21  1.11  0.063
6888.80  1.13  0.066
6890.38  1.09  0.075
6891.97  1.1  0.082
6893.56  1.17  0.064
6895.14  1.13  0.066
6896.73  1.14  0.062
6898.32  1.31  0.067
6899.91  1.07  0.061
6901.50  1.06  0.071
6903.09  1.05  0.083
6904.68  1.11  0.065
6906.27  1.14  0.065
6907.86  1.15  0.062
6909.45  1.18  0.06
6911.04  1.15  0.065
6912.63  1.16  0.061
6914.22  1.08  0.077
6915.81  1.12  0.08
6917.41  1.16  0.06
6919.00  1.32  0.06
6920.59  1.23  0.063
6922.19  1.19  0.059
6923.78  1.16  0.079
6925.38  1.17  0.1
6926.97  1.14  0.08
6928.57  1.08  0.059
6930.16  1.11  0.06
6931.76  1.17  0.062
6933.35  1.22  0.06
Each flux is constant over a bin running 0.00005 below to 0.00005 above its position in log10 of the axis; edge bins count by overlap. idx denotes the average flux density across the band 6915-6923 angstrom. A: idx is 1.2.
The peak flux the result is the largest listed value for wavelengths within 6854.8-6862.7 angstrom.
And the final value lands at 1.21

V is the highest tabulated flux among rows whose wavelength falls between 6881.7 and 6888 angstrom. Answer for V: 1.16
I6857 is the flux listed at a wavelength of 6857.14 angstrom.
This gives 1.18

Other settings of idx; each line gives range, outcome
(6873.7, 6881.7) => 1.16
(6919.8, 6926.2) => 1.19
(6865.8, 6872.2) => 1.14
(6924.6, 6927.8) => 1.15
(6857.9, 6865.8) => 1.11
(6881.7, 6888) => 1.11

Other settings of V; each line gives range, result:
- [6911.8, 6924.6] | 1.32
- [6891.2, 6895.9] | 1.17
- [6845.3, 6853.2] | 1.22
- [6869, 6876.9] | 1.19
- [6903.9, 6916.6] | 1.18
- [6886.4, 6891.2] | 1.13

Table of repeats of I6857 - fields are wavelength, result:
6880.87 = 1.11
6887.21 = 1.11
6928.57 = 1.08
